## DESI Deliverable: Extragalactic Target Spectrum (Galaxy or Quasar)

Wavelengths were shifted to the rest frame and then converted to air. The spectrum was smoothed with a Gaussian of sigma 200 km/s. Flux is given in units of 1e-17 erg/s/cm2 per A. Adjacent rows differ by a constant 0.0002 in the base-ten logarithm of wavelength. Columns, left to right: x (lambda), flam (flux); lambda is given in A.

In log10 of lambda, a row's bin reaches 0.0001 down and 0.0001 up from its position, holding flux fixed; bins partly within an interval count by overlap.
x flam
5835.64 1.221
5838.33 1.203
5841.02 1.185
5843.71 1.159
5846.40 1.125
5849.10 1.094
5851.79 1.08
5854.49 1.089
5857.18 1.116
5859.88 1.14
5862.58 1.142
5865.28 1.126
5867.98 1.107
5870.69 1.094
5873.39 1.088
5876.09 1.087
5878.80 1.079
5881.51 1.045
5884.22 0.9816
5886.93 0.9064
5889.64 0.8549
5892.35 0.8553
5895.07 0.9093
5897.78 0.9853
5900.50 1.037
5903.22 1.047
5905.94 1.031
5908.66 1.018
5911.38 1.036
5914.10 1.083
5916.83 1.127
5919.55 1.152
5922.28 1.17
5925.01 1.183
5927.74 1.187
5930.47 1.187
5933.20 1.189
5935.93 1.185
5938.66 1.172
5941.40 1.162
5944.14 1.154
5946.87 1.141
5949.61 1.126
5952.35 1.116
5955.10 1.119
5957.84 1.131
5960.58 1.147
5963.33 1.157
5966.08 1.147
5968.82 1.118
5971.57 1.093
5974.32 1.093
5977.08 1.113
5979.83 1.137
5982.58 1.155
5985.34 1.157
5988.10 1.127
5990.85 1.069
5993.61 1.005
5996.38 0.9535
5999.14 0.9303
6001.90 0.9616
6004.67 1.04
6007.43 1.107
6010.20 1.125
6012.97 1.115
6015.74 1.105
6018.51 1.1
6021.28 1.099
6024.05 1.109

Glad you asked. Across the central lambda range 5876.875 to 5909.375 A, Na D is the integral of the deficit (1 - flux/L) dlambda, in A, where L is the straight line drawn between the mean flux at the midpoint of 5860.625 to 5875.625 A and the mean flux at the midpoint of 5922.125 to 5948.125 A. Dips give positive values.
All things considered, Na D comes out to 4.4 A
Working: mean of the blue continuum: 1.11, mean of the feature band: 0.98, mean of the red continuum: 1.17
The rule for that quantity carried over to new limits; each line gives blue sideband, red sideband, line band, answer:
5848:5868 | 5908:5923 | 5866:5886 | 0.7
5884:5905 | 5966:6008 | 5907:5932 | -3.7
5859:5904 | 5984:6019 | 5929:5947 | -2.2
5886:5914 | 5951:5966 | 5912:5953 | -3.5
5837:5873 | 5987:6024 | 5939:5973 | -1.7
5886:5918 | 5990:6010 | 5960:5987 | -3.3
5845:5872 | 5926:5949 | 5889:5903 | 2.4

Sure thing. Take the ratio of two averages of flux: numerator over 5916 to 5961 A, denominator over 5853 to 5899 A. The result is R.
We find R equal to 1.12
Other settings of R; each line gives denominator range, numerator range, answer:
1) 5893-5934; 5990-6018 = 0.96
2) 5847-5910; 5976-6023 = 1.03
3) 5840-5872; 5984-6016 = 0.94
